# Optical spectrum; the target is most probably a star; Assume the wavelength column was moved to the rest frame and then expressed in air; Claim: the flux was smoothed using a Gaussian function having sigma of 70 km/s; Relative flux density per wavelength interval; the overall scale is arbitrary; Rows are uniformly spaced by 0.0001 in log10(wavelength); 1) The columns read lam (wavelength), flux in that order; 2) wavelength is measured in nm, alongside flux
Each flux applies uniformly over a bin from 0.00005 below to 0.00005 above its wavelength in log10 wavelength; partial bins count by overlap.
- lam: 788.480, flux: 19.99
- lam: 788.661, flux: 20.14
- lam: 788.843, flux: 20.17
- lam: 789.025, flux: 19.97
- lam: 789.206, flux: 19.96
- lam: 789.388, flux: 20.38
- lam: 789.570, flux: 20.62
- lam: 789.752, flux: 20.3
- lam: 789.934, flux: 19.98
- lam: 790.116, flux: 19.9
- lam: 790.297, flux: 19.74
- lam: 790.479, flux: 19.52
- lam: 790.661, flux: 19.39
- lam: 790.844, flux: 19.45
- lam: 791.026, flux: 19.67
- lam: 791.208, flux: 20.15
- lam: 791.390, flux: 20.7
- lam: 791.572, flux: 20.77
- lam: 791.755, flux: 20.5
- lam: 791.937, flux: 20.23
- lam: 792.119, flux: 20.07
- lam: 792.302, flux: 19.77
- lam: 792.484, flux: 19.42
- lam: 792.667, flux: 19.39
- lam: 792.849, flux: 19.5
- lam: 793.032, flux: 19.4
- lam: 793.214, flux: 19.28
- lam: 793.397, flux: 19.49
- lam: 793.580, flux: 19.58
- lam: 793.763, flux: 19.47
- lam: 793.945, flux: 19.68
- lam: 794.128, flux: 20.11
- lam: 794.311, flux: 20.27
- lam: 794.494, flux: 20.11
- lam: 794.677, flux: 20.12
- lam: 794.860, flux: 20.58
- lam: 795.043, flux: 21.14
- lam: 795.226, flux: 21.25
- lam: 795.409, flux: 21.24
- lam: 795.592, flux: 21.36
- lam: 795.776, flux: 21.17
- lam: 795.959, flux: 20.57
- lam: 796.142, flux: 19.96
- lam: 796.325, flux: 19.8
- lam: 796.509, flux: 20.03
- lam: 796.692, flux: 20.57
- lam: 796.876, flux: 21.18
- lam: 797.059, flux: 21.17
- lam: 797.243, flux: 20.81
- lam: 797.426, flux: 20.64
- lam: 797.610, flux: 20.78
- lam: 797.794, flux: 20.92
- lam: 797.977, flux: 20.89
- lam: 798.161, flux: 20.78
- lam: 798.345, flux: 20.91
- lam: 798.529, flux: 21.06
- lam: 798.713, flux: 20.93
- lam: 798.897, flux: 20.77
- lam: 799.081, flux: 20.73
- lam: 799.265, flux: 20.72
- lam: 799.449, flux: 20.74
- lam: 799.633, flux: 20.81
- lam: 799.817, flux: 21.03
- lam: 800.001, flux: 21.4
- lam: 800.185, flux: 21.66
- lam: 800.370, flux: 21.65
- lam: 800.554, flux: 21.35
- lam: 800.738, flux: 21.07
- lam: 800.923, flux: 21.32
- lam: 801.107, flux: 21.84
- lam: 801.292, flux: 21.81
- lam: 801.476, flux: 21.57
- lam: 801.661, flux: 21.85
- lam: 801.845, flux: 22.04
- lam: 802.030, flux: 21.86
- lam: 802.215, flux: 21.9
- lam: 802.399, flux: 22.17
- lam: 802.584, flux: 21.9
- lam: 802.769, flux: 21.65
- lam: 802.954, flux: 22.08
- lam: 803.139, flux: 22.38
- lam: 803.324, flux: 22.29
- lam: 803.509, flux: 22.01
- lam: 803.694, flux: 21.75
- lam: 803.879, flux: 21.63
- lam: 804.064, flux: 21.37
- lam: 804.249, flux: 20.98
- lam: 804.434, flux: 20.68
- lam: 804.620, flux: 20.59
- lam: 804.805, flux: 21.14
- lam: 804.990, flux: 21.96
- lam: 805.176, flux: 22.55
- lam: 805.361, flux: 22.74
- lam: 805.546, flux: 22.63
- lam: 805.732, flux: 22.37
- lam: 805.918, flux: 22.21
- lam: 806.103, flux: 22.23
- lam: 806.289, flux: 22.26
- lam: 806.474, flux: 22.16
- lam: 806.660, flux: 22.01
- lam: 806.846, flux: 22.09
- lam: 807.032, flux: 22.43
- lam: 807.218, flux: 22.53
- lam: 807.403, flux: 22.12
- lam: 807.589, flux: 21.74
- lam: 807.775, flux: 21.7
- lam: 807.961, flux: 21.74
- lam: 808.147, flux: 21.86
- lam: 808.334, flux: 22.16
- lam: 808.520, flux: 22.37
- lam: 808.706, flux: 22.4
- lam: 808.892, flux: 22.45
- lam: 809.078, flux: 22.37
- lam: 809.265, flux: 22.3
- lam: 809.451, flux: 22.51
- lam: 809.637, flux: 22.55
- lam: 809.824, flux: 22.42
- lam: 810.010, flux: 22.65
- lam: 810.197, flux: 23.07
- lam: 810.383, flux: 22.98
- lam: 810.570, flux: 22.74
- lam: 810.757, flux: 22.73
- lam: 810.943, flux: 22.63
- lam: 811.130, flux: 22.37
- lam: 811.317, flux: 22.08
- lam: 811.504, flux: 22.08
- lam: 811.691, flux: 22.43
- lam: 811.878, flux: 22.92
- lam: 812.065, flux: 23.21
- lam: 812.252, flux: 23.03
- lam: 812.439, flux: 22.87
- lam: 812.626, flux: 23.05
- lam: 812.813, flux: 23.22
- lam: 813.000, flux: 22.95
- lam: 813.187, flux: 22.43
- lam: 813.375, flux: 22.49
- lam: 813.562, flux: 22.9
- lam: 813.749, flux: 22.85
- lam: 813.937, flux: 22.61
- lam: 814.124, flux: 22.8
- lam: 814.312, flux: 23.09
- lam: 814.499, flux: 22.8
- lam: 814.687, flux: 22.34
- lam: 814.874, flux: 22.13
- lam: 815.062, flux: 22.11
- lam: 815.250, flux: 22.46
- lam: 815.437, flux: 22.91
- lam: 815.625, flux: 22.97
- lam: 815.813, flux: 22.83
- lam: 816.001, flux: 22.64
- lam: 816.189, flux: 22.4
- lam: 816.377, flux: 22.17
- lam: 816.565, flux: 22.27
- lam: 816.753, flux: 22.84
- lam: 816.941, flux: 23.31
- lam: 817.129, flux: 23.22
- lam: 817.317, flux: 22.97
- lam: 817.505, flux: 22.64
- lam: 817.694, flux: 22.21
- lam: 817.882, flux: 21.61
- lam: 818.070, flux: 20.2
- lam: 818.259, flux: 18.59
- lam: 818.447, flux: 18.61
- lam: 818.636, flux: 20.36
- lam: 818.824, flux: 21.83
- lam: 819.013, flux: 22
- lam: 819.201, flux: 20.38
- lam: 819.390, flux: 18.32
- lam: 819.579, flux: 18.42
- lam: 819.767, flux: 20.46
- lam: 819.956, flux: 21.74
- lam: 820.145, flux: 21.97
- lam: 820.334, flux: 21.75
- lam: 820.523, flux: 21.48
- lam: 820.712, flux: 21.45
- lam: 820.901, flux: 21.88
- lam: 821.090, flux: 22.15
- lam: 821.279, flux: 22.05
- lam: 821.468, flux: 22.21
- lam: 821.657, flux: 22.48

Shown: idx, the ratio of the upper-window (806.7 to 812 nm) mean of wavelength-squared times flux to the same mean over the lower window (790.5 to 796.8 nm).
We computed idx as 1.16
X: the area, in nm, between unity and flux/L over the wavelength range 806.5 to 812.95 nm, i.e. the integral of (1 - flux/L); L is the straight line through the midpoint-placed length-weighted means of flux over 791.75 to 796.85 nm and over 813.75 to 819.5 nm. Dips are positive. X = -0.33 nm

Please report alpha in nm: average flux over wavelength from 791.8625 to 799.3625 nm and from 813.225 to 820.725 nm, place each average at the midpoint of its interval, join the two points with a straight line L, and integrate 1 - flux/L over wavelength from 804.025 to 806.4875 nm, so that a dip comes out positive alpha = -0.09 nm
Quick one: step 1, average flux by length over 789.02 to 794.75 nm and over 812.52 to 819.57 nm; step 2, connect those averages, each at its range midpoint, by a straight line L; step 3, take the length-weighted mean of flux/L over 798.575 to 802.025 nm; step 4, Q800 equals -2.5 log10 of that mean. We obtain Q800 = -0.03 mag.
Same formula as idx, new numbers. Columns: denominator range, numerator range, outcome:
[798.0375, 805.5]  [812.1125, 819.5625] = 1.06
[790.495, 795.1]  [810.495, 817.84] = 1.20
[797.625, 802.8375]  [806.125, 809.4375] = 1.06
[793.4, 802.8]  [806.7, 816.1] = 1.11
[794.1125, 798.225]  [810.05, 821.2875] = 1.12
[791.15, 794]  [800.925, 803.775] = 1.13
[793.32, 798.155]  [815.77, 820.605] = 1.10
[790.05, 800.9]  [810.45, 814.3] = 1.16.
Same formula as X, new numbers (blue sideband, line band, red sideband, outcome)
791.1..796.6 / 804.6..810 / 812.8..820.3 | -0.25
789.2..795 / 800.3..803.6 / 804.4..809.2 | -0.07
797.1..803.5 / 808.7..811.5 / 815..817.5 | -0.04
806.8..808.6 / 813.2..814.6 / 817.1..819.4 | -0.09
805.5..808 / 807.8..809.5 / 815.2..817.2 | 0.00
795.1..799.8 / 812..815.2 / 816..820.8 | -0.23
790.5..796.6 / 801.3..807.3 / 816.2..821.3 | -0.38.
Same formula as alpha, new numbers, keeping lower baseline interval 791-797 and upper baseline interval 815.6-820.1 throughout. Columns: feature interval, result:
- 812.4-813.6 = -0.094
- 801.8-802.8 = -0.063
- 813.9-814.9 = -0.066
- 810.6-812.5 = -0.137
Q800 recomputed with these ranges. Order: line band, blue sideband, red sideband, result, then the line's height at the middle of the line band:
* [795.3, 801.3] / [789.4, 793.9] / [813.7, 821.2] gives -0.031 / 20.4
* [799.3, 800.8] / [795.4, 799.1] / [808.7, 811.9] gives -0.003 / 21.1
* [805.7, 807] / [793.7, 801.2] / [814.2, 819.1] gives -0.040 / 21.4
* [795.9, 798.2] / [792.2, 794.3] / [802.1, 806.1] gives -0.013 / 20.4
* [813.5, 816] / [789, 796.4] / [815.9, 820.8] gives -0.073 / 21.2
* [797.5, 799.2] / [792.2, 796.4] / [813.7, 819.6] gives -0.022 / 20.4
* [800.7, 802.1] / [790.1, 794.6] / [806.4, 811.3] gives -0.024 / 21.2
